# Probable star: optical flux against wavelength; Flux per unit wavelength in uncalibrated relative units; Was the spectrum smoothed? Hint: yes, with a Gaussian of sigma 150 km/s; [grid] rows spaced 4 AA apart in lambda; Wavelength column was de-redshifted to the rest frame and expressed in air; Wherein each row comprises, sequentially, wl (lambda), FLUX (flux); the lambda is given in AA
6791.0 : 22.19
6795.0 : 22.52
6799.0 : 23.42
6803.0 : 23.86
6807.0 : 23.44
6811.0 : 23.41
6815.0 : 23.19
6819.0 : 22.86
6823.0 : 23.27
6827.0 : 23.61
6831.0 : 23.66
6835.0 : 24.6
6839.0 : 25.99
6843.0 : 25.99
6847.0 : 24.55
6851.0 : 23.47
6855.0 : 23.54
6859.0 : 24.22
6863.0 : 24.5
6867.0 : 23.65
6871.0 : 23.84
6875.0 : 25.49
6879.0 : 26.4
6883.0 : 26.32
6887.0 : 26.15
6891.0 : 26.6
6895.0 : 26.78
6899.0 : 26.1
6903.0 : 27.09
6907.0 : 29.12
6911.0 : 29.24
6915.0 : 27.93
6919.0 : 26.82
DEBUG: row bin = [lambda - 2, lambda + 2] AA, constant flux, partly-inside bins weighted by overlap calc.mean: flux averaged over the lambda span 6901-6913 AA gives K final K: 28.5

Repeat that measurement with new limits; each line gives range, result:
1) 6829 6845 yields 25.1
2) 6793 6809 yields 23.3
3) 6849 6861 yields 23.7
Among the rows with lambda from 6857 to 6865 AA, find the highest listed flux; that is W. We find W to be 24.5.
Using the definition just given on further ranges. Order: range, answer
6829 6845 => 25.99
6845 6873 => 24.55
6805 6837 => 24.6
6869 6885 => 26.4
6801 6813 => 23.86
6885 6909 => 29.12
